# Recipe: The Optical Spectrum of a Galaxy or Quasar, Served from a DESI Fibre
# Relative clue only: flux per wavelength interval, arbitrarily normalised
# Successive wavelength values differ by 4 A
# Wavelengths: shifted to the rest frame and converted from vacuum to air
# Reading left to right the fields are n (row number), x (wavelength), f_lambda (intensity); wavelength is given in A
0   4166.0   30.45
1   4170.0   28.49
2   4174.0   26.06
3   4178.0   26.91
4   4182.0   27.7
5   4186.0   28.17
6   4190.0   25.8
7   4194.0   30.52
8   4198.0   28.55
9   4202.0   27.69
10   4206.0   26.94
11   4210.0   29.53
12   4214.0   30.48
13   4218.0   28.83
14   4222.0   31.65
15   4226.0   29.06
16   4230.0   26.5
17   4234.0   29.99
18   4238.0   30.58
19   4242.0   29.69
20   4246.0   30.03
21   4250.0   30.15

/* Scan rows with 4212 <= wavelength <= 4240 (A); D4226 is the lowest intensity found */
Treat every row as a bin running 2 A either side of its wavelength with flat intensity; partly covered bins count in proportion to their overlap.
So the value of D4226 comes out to 26.5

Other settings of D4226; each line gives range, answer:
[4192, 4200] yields 28.55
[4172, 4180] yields 26.06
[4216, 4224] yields 28.83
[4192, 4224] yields 26.94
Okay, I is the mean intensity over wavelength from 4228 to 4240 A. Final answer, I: 29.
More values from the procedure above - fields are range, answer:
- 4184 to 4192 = 27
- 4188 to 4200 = 28.3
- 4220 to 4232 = 29.1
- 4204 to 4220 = 28.9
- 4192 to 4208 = 28.4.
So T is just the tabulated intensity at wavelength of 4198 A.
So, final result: 28.55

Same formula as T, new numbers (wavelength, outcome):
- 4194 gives 30.52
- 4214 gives 30.48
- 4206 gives 26.94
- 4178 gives 26.91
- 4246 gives 30.03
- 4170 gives 28.49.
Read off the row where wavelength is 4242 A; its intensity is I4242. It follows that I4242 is 29.69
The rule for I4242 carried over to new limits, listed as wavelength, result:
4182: 27.7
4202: 27.69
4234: 29.99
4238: 30.58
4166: 30.45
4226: 29.06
